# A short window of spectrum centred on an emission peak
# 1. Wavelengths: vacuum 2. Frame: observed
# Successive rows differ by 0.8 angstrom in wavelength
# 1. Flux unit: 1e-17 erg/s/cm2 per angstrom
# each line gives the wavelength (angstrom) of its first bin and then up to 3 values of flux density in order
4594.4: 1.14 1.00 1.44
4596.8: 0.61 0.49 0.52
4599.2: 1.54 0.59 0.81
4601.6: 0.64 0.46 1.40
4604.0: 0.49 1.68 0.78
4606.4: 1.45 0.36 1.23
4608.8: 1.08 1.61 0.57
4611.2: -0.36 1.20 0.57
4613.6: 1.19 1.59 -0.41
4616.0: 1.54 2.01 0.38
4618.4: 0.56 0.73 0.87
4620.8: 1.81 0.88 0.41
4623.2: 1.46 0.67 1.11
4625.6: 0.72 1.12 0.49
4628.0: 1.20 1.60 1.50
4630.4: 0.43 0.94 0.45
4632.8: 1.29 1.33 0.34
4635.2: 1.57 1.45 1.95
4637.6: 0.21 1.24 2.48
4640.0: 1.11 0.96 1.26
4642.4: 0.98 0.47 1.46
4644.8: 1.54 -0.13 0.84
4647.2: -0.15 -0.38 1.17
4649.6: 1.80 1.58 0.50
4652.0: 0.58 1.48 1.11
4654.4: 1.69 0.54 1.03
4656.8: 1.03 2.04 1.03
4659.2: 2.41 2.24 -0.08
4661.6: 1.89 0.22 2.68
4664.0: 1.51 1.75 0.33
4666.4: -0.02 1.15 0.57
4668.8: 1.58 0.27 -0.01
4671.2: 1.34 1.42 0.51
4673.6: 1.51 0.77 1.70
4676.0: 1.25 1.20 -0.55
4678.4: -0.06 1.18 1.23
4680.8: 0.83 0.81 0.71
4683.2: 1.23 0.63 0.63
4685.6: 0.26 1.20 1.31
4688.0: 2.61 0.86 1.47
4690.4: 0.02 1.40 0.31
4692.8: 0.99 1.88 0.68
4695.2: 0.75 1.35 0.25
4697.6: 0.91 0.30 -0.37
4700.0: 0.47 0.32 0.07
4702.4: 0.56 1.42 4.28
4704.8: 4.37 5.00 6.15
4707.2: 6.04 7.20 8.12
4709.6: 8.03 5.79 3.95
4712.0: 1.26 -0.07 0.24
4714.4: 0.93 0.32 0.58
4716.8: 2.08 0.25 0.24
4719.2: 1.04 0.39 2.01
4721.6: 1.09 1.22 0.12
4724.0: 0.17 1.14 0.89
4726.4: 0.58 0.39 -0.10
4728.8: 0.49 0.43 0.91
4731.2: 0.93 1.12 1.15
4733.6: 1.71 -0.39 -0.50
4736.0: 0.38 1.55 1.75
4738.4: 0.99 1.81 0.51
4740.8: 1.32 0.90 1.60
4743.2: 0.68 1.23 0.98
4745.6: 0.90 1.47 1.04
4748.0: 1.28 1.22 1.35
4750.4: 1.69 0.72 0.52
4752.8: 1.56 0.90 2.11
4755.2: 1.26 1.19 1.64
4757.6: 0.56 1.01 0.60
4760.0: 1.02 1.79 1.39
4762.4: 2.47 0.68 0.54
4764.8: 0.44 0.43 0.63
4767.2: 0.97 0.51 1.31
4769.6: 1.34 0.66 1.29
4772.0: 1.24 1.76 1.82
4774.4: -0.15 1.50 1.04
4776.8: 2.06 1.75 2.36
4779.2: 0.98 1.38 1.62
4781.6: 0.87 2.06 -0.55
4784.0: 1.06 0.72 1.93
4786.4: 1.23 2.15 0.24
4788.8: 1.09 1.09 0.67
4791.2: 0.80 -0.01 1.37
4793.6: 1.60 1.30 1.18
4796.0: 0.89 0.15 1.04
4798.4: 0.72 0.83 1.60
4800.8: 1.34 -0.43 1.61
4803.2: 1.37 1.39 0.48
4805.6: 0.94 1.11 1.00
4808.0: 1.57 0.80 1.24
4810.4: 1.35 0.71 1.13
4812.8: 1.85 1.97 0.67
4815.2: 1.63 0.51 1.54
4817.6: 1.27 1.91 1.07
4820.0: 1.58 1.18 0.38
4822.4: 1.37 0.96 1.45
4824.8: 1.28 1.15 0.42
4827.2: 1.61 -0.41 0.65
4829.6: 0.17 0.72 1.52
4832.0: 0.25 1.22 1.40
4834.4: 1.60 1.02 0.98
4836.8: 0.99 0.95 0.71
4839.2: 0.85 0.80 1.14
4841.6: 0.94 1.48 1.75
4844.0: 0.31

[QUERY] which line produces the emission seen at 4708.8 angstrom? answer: [O II]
